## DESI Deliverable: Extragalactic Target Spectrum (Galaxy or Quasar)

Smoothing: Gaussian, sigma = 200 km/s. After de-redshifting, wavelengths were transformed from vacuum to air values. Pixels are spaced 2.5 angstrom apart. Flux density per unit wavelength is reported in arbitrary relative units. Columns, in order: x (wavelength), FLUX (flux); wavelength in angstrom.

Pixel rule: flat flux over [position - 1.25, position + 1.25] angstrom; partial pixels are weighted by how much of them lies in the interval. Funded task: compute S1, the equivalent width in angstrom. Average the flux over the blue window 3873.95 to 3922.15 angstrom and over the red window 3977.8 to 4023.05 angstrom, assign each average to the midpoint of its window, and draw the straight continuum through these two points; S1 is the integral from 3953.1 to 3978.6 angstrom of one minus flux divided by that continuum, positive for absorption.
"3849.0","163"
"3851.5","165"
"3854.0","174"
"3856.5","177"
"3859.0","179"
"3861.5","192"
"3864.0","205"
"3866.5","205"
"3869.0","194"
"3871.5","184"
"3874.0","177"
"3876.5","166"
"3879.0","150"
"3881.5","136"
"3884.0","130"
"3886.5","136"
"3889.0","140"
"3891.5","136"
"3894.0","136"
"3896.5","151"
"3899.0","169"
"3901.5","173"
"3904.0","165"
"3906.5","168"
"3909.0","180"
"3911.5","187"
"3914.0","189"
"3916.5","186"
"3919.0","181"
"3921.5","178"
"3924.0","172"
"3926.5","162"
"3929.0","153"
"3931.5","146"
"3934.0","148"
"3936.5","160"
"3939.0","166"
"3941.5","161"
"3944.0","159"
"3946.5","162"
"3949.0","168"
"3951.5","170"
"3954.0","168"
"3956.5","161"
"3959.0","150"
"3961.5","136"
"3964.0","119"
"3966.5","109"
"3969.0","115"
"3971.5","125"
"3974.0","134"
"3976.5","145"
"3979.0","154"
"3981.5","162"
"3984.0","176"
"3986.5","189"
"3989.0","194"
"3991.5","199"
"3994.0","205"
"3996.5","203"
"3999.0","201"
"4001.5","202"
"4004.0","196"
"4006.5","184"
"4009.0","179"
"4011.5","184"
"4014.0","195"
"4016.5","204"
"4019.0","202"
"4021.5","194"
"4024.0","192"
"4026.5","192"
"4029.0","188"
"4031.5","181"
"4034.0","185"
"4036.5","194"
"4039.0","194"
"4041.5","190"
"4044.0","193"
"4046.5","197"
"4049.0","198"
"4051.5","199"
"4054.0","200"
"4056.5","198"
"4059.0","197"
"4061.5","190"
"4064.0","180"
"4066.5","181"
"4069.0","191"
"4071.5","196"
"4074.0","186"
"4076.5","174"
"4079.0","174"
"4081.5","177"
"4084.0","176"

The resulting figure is 6.2 angstrom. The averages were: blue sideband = 161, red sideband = 190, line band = 136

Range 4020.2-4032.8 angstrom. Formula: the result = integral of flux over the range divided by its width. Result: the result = 189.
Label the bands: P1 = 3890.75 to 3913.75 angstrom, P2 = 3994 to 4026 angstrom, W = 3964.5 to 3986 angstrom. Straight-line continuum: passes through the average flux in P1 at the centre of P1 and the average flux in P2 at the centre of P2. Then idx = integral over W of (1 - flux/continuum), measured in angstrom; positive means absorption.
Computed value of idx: 5.16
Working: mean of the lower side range 164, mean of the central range 141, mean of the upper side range 195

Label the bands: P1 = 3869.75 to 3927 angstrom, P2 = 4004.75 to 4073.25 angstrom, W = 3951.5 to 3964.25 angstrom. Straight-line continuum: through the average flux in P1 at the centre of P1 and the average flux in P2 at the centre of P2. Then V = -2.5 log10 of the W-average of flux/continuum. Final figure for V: 0.16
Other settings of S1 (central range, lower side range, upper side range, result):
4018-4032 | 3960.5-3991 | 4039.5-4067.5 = -1.2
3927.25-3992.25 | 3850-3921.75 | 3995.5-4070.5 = 9.5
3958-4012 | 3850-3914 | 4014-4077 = 5.0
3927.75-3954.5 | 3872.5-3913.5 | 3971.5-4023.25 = 1.5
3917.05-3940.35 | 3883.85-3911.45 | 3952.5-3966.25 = -2.1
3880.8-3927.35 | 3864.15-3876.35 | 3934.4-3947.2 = 3.4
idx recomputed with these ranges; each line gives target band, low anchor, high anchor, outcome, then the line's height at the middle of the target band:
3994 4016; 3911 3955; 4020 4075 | -1.4 angstrom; 183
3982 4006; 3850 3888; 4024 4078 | -1.3 angstrom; 184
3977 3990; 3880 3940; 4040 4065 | 0.4 angstrom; 178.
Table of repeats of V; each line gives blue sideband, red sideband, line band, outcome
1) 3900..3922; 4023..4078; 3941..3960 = 0.122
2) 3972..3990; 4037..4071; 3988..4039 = -0.104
